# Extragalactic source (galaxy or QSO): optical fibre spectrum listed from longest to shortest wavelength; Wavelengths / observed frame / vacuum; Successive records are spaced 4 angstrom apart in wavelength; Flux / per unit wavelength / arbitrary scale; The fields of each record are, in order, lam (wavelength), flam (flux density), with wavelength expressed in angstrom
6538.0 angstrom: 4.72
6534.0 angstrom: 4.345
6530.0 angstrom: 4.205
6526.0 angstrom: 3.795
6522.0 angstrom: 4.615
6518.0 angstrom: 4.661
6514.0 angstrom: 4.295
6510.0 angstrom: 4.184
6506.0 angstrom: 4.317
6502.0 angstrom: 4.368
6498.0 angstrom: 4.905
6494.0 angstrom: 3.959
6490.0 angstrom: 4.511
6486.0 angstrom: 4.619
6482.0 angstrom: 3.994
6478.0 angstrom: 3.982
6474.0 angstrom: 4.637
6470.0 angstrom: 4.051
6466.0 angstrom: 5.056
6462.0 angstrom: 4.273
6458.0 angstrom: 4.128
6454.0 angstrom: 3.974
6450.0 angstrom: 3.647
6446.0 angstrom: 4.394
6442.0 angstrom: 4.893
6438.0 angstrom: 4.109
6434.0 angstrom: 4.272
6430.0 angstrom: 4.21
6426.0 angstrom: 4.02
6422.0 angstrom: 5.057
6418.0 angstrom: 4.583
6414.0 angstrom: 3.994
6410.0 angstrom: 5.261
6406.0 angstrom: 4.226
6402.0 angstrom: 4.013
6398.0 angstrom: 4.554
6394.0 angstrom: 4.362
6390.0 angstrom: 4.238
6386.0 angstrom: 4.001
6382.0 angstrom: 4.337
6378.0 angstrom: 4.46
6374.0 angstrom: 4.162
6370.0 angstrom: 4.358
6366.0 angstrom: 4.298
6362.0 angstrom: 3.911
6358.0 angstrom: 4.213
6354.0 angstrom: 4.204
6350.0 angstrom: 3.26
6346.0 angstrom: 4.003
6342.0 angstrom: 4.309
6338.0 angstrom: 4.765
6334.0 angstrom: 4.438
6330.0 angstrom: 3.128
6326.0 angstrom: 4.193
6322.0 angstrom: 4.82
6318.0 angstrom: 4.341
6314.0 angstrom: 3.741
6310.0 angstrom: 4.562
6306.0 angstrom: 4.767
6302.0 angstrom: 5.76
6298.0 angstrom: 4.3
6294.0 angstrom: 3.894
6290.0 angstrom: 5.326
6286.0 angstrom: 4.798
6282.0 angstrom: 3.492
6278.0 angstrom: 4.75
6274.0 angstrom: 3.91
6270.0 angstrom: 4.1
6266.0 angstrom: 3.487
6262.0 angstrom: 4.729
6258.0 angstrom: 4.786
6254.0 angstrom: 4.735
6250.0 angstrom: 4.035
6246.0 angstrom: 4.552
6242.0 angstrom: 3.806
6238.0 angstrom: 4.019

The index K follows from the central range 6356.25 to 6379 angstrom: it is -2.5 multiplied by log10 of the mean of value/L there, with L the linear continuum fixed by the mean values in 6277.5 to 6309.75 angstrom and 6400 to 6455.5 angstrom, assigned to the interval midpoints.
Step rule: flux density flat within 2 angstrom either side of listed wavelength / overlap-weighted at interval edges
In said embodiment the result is 0.06 mag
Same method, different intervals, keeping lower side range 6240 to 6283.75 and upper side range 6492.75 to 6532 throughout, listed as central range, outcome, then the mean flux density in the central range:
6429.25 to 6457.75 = 0.02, 4.21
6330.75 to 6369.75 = 0.03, 4.13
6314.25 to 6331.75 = 0.04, 4.1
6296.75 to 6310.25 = -0.16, 4.91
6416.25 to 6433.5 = -0.04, 4.45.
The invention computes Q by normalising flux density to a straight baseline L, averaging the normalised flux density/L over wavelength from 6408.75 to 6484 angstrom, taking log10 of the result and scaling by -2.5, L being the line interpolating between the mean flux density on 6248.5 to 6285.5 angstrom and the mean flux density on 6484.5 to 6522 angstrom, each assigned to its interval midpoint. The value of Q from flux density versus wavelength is 0.01 mag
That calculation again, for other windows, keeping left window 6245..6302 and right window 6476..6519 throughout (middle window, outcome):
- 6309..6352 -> 0.06 mag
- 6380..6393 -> 0.04 mag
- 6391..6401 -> -0.01 mag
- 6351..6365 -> 0.08 mag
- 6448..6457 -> 0.13 mag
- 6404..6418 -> -0.04 mag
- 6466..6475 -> -0.03 mag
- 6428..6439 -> 0.04 mag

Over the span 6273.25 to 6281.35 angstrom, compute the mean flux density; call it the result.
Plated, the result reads 4.26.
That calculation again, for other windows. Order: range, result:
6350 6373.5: 4.11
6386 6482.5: 4.33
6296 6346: 4.41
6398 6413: 4.47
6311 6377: 4.15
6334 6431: 4.29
